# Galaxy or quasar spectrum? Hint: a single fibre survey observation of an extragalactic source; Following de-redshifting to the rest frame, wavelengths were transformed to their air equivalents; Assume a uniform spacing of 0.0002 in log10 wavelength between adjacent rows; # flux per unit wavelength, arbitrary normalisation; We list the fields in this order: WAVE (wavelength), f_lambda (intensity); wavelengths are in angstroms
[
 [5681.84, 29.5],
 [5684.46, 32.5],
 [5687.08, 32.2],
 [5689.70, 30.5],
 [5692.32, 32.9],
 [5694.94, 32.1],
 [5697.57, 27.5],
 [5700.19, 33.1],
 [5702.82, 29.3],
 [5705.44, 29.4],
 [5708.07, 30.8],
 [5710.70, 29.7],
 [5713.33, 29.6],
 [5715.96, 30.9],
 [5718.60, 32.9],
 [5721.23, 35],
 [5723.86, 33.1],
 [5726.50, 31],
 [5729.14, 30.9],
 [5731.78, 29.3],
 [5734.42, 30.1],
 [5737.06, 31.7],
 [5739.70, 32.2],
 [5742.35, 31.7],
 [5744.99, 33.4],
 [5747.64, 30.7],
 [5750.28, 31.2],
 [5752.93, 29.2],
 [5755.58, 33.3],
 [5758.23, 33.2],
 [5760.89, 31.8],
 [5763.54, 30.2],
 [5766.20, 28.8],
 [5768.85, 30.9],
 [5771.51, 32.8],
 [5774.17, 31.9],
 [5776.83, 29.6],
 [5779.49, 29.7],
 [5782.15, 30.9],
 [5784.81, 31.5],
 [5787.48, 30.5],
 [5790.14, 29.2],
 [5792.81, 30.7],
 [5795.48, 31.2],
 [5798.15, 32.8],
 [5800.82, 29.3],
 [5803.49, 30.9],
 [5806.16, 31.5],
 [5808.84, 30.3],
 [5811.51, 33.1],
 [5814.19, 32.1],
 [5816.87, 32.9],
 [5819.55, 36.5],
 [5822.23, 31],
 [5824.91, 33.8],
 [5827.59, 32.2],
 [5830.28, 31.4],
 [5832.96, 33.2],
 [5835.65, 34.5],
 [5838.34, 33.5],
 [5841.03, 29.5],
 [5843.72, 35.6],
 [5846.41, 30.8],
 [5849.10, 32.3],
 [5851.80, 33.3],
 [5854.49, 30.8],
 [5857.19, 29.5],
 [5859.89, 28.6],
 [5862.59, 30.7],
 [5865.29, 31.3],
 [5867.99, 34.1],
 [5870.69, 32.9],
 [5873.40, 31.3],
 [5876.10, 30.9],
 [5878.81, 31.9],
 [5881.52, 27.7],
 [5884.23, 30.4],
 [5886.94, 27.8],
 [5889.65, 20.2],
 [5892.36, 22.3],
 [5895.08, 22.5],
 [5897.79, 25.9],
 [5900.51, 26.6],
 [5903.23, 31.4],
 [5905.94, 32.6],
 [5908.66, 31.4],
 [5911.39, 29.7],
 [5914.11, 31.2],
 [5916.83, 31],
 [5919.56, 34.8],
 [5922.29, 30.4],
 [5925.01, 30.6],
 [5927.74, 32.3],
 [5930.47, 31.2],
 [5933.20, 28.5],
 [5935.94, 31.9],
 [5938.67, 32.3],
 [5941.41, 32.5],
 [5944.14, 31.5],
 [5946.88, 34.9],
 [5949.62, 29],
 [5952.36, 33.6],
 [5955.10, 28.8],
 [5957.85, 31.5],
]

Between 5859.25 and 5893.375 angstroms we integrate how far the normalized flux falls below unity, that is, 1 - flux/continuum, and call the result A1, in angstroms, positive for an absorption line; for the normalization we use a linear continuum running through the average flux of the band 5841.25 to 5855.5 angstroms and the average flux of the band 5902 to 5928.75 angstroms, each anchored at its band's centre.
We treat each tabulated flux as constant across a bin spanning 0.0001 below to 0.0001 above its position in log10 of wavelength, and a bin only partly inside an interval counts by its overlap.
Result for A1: 2.9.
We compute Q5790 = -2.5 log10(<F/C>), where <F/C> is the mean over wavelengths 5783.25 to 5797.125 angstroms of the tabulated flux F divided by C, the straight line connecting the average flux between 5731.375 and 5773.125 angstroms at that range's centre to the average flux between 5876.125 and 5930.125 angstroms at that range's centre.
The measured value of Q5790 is 0.00 mag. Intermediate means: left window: 31.3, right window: 29.1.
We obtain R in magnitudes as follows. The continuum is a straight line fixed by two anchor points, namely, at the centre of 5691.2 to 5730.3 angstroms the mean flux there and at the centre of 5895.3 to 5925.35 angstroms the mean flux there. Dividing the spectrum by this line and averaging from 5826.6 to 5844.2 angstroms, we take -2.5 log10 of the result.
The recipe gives -0.073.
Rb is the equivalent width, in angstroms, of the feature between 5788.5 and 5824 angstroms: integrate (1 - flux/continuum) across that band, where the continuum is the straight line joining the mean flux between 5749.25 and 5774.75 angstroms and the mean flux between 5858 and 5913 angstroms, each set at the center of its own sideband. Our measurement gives -1.4 angstroms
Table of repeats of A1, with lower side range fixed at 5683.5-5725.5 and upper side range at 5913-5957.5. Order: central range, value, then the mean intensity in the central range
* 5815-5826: -0.7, 33.5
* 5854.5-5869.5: 0.3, 30.9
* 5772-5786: 0.2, 30.8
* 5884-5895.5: 2.6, 24.2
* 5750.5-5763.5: -0.1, 31.6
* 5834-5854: -0.8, 32.7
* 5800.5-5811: 0.2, 30.8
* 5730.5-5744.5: 0.1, 31.2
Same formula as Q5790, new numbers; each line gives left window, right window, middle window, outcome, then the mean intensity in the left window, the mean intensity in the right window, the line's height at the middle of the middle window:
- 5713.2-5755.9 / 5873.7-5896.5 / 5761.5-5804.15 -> -0.023 mag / 31.6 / 26.9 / 30.1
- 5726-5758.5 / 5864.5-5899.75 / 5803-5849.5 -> -0.106 mag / 31.3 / 28.3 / 29.5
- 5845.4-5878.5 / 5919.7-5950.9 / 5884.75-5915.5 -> 0.146 mag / 31.4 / 31.5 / 31.5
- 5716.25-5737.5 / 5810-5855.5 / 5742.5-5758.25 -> 0.007 mag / 31.7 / 32.7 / 31.9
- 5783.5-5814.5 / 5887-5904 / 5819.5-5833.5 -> -0.120 mag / 31.1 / 24.8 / 29.3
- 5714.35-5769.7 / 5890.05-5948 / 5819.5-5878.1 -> -0.049 mag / 31.5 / 30.1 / 30.6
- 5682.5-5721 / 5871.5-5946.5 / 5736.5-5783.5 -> -0.021 mag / 31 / 29.8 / 30.7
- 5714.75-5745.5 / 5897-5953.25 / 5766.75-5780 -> 0.025 mag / 31.8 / 31.1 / 31.7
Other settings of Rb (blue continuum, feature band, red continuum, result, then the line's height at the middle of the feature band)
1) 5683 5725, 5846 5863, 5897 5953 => 0.2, 31.2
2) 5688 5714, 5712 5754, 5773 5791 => -1.3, 30.5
